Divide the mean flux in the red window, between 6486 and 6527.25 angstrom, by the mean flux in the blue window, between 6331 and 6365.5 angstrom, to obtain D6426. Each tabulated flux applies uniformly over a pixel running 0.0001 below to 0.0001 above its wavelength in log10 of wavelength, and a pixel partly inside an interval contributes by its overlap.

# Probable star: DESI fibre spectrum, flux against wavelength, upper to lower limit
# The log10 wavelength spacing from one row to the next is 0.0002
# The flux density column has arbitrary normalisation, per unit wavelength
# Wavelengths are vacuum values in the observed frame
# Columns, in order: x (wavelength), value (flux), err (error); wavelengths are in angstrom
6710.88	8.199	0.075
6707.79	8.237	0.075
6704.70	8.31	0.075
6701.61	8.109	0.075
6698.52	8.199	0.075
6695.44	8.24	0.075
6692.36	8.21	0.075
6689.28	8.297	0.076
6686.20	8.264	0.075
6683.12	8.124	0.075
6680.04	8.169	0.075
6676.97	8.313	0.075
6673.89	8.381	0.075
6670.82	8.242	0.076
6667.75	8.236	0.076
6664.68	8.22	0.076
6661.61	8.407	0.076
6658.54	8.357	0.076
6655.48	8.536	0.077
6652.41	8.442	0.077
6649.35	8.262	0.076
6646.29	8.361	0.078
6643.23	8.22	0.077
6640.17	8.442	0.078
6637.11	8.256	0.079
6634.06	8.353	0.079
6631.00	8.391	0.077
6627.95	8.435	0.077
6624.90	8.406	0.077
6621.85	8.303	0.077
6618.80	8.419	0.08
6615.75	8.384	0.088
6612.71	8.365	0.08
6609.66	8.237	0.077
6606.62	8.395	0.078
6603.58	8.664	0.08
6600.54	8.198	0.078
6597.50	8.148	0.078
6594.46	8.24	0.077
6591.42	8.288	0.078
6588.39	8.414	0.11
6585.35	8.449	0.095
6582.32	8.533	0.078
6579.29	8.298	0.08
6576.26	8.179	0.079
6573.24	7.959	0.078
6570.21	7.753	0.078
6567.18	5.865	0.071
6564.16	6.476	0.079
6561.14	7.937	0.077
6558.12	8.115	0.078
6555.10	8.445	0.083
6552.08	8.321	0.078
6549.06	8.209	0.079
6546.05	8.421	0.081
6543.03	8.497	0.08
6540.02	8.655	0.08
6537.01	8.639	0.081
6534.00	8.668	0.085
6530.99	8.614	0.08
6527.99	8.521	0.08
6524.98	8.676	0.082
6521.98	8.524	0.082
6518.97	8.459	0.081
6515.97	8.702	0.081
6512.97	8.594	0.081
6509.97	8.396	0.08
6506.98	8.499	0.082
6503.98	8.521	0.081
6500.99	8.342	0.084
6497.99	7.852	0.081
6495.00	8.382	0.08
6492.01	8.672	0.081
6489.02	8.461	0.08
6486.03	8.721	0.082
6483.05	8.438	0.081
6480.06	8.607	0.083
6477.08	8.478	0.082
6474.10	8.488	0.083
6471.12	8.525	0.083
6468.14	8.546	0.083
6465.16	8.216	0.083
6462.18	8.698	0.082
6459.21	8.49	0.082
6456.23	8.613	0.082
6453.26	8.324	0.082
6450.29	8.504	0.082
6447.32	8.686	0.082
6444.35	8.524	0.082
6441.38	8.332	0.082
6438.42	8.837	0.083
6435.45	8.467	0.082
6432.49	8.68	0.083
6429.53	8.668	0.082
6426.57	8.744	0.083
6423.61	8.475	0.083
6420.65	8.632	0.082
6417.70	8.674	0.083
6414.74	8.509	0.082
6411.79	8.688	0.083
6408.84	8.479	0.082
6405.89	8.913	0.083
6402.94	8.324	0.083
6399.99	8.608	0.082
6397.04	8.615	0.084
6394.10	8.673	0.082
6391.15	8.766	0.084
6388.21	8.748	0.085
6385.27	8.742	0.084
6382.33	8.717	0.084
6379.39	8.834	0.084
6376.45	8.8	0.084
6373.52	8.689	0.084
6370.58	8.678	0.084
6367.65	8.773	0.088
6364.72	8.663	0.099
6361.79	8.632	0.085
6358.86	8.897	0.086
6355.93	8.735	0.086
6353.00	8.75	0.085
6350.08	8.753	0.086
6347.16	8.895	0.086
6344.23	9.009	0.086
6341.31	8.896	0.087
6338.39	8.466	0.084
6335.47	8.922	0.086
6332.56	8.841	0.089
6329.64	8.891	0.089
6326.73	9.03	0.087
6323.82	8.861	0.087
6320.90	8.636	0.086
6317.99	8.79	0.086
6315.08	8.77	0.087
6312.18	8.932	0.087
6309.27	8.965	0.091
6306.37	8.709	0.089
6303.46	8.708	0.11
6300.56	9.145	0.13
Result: 1.0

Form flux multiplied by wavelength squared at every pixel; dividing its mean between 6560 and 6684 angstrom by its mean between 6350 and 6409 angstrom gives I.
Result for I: 1.01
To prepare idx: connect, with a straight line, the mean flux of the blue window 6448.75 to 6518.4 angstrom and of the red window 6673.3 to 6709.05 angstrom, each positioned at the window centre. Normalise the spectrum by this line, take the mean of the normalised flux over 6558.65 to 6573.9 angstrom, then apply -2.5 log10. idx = 0.16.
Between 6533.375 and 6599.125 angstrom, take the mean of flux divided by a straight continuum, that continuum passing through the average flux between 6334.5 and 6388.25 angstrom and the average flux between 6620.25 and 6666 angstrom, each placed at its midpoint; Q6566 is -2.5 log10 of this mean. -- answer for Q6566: 0.05 mag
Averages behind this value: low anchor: 8.77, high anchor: 8.36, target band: 8.11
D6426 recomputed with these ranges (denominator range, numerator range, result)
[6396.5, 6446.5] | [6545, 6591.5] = 0.93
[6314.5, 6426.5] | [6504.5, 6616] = 0.95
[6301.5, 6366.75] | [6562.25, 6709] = 0.93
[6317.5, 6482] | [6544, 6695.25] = 0.95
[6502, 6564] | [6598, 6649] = 0.99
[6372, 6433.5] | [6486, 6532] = 0.98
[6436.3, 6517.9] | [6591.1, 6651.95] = 0.98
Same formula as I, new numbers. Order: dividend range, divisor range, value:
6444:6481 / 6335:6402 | 1.00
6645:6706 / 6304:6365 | 1.04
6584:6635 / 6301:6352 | 1.03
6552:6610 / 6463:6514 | 0.98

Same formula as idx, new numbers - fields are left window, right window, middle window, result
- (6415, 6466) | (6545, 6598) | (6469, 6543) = -0.031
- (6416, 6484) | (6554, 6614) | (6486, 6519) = -0.013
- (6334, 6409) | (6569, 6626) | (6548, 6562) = 0.022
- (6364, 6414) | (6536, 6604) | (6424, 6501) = -0.008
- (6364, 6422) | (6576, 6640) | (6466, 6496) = 0.002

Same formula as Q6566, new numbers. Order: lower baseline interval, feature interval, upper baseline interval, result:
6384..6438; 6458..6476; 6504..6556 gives 0.01 mag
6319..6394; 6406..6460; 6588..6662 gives 0.01 mag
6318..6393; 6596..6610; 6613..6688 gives 0.01 mag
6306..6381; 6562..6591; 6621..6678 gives 0.09 mag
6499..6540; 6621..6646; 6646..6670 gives 0.00 mag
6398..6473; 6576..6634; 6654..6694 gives 0.00 mag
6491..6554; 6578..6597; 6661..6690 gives 0.00 mag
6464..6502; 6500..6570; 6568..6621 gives 0.01 mag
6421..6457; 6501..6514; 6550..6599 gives -0.03 mag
